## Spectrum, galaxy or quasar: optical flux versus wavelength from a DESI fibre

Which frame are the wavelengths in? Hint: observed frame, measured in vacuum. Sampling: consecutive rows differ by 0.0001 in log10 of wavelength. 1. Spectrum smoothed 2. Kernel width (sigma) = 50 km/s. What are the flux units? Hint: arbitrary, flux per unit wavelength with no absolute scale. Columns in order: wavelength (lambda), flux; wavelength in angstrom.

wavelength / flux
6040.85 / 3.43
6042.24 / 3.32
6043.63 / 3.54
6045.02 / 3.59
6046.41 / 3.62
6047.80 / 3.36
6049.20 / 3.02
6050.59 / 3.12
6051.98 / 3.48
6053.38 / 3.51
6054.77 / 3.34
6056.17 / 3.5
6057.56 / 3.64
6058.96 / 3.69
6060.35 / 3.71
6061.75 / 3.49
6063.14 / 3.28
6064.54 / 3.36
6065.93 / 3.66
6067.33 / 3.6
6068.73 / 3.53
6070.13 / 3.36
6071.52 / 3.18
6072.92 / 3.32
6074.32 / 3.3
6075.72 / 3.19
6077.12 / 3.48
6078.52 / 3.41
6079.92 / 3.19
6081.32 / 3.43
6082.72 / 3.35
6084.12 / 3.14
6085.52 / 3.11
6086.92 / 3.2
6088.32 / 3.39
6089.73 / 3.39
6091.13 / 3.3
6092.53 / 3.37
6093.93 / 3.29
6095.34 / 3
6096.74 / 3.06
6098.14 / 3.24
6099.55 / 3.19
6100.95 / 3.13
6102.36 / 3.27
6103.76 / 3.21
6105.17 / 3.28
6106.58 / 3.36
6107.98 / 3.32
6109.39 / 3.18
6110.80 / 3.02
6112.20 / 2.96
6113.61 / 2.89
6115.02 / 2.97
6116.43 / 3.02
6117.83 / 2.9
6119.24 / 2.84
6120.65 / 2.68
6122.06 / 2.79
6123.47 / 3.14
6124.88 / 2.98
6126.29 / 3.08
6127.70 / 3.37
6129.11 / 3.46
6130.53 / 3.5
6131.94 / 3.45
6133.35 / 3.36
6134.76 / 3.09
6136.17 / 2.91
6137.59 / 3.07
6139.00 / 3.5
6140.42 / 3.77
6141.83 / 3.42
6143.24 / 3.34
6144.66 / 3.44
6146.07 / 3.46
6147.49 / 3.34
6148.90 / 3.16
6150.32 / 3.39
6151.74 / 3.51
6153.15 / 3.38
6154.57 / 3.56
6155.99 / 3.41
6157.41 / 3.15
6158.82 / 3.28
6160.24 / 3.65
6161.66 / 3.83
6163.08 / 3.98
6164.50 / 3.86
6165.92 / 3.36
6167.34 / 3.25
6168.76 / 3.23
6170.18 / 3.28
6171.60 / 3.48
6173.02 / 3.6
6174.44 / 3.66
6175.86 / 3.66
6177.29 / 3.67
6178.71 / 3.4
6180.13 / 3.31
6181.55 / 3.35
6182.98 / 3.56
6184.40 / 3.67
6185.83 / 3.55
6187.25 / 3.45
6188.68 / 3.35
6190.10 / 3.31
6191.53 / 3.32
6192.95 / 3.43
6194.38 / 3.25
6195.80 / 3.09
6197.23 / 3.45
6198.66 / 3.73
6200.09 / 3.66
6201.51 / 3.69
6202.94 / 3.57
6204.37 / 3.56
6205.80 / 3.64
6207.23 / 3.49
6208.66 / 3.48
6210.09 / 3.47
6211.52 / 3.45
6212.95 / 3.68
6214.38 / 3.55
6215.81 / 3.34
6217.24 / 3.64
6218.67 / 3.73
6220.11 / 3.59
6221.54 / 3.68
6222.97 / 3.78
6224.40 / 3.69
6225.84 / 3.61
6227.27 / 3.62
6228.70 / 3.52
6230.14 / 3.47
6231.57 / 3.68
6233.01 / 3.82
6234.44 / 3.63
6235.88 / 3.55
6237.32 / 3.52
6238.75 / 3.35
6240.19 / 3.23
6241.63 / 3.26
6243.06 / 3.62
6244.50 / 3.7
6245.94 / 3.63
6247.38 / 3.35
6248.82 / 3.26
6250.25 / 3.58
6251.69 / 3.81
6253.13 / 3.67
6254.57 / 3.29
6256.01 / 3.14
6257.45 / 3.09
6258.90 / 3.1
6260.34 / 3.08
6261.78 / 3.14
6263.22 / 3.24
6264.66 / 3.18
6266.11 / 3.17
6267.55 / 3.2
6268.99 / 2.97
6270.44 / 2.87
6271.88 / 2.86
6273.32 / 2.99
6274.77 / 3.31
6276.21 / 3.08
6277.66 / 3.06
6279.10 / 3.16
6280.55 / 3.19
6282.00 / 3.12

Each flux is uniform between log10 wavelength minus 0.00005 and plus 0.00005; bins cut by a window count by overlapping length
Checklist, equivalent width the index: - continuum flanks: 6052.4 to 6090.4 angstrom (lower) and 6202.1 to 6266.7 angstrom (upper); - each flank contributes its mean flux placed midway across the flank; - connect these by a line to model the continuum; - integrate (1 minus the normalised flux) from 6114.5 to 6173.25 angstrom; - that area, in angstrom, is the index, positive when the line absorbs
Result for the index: 2.1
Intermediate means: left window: 3.4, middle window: 3.31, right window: 3.48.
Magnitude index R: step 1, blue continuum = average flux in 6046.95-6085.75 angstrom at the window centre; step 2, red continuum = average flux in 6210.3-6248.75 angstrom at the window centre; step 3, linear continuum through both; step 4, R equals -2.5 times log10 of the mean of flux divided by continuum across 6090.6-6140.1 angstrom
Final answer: 0.09 mag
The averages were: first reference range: 3.39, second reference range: 3.56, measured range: 3.15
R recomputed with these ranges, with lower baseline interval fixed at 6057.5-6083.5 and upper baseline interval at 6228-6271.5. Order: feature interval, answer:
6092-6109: 0.062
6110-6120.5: 0.164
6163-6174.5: -0.031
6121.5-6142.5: 0.046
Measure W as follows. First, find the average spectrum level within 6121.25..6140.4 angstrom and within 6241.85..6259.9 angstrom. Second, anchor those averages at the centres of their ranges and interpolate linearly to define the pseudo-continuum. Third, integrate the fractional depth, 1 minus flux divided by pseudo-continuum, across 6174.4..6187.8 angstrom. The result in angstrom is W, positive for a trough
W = -0.9 angstrom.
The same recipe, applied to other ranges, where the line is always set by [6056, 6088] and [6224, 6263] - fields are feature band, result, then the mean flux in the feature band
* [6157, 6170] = -0.3 angstrom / 3.51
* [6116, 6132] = 1.5 angstrom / 3.09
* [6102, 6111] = 0.4 angstrom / 3.24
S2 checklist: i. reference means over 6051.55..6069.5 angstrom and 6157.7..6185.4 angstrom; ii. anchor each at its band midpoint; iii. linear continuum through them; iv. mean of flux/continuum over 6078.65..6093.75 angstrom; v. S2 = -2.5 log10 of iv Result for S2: 0.07 mag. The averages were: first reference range 3.52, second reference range 3.53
